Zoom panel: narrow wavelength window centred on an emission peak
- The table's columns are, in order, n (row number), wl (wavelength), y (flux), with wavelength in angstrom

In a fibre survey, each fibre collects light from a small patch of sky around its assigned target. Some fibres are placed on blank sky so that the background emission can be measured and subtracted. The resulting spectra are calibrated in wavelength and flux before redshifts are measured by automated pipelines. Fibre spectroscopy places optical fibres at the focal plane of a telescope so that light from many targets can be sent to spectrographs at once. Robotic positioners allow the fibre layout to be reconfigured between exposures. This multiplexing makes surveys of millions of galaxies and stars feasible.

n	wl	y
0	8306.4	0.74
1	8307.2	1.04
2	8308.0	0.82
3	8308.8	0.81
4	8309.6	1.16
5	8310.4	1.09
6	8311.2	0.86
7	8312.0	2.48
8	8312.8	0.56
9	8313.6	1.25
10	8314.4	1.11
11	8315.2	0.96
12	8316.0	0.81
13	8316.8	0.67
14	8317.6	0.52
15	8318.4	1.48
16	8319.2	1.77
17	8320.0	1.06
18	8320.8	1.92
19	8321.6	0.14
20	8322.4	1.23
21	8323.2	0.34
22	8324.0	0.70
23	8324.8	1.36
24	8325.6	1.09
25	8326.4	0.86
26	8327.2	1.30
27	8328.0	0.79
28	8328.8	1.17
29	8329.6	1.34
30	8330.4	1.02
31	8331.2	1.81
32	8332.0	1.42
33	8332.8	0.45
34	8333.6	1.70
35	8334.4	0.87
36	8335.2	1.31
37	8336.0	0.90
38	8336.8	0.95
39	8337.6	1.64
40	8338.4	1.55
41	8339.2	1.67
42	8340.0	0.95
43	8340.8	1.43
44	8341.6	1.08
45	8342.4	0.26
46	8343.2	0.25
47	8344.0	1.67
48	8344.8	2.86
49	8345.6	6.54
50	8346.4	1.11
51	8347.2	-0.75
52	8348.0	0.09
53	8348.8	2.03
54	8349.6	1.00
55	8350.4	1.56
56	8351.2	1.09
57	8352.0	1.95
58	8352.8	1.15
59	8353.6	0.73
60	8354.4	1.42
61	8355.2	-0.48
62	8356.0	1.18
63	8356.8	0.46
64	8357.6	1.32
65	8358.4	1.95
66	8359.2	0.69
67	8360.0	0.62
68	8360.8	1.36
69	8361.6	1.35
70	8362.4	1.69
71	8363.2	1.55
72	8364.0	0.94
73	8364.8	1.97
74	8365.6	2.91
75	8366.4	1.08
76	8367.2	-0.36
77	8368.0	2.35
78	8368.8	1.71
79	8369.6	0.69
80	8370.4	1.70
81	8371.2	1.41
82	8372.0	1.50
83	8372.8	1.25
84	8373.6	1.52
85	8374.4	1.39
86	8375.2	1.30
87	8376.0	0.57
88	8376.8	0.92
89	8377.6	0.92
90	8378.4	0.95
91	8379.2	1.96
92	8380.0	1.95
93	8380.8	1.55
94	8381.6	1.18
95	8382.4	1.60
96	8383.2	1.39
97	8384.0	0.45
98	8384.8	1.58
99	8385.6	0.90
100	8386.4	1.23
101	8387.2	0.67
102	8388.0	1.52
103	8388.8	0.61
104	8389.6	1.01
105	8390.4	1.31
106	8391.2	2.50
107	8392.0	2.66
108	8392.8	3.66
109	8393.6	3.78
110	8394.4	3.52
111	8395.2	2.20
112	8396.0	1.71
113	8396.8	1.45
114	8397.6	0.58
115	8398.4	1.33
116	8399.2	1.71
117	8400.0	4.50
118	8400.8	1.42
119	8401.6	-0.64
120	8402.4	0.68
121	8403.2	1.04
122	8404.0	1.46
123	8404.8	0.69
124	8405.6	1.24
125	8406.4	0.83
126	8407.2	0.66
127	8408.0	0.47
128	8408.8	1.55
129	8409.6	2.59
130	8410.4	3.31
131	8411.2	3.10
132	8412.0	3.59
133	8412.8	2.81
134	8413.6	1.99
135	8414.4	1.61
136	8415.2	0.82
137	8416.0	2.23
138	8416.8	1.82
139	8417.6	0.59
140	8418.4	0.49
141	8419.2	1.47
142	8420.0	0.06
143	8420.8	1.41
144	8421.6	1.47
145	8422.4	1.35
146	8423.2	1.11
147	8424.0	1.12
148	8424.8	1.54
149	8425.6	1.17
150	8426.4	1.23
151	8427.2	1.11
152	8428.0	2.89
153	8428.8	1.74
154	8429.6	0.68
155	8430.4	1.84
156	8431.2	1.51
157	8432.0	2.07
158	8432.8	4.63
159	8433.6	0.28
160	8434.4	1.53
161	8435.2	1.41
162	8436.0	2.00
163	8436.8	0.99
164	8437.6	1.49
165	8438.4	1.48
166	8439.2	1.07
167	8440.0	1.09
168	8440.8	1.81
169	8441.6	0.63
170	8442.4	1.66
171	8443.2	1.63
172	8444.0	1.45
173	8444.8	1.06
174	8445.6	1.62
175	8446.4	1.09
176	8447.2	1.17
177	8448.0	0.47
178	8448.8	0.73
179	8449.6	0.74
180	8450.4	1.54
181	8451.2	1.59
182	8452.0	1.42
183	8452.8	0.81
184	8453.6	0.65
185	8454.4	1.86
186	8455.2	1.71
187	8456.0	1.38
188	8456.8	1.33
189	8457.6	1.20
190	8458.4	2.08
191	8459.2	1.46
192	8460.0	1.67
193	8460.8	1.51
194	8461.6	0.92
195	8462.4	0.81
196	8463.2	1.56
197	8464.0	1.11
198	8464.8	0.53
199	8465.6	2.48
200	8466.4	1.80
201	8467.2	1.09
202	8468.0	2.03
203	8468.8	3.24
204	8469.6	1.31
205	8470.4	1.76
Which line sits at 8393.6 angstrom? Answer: [S II]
